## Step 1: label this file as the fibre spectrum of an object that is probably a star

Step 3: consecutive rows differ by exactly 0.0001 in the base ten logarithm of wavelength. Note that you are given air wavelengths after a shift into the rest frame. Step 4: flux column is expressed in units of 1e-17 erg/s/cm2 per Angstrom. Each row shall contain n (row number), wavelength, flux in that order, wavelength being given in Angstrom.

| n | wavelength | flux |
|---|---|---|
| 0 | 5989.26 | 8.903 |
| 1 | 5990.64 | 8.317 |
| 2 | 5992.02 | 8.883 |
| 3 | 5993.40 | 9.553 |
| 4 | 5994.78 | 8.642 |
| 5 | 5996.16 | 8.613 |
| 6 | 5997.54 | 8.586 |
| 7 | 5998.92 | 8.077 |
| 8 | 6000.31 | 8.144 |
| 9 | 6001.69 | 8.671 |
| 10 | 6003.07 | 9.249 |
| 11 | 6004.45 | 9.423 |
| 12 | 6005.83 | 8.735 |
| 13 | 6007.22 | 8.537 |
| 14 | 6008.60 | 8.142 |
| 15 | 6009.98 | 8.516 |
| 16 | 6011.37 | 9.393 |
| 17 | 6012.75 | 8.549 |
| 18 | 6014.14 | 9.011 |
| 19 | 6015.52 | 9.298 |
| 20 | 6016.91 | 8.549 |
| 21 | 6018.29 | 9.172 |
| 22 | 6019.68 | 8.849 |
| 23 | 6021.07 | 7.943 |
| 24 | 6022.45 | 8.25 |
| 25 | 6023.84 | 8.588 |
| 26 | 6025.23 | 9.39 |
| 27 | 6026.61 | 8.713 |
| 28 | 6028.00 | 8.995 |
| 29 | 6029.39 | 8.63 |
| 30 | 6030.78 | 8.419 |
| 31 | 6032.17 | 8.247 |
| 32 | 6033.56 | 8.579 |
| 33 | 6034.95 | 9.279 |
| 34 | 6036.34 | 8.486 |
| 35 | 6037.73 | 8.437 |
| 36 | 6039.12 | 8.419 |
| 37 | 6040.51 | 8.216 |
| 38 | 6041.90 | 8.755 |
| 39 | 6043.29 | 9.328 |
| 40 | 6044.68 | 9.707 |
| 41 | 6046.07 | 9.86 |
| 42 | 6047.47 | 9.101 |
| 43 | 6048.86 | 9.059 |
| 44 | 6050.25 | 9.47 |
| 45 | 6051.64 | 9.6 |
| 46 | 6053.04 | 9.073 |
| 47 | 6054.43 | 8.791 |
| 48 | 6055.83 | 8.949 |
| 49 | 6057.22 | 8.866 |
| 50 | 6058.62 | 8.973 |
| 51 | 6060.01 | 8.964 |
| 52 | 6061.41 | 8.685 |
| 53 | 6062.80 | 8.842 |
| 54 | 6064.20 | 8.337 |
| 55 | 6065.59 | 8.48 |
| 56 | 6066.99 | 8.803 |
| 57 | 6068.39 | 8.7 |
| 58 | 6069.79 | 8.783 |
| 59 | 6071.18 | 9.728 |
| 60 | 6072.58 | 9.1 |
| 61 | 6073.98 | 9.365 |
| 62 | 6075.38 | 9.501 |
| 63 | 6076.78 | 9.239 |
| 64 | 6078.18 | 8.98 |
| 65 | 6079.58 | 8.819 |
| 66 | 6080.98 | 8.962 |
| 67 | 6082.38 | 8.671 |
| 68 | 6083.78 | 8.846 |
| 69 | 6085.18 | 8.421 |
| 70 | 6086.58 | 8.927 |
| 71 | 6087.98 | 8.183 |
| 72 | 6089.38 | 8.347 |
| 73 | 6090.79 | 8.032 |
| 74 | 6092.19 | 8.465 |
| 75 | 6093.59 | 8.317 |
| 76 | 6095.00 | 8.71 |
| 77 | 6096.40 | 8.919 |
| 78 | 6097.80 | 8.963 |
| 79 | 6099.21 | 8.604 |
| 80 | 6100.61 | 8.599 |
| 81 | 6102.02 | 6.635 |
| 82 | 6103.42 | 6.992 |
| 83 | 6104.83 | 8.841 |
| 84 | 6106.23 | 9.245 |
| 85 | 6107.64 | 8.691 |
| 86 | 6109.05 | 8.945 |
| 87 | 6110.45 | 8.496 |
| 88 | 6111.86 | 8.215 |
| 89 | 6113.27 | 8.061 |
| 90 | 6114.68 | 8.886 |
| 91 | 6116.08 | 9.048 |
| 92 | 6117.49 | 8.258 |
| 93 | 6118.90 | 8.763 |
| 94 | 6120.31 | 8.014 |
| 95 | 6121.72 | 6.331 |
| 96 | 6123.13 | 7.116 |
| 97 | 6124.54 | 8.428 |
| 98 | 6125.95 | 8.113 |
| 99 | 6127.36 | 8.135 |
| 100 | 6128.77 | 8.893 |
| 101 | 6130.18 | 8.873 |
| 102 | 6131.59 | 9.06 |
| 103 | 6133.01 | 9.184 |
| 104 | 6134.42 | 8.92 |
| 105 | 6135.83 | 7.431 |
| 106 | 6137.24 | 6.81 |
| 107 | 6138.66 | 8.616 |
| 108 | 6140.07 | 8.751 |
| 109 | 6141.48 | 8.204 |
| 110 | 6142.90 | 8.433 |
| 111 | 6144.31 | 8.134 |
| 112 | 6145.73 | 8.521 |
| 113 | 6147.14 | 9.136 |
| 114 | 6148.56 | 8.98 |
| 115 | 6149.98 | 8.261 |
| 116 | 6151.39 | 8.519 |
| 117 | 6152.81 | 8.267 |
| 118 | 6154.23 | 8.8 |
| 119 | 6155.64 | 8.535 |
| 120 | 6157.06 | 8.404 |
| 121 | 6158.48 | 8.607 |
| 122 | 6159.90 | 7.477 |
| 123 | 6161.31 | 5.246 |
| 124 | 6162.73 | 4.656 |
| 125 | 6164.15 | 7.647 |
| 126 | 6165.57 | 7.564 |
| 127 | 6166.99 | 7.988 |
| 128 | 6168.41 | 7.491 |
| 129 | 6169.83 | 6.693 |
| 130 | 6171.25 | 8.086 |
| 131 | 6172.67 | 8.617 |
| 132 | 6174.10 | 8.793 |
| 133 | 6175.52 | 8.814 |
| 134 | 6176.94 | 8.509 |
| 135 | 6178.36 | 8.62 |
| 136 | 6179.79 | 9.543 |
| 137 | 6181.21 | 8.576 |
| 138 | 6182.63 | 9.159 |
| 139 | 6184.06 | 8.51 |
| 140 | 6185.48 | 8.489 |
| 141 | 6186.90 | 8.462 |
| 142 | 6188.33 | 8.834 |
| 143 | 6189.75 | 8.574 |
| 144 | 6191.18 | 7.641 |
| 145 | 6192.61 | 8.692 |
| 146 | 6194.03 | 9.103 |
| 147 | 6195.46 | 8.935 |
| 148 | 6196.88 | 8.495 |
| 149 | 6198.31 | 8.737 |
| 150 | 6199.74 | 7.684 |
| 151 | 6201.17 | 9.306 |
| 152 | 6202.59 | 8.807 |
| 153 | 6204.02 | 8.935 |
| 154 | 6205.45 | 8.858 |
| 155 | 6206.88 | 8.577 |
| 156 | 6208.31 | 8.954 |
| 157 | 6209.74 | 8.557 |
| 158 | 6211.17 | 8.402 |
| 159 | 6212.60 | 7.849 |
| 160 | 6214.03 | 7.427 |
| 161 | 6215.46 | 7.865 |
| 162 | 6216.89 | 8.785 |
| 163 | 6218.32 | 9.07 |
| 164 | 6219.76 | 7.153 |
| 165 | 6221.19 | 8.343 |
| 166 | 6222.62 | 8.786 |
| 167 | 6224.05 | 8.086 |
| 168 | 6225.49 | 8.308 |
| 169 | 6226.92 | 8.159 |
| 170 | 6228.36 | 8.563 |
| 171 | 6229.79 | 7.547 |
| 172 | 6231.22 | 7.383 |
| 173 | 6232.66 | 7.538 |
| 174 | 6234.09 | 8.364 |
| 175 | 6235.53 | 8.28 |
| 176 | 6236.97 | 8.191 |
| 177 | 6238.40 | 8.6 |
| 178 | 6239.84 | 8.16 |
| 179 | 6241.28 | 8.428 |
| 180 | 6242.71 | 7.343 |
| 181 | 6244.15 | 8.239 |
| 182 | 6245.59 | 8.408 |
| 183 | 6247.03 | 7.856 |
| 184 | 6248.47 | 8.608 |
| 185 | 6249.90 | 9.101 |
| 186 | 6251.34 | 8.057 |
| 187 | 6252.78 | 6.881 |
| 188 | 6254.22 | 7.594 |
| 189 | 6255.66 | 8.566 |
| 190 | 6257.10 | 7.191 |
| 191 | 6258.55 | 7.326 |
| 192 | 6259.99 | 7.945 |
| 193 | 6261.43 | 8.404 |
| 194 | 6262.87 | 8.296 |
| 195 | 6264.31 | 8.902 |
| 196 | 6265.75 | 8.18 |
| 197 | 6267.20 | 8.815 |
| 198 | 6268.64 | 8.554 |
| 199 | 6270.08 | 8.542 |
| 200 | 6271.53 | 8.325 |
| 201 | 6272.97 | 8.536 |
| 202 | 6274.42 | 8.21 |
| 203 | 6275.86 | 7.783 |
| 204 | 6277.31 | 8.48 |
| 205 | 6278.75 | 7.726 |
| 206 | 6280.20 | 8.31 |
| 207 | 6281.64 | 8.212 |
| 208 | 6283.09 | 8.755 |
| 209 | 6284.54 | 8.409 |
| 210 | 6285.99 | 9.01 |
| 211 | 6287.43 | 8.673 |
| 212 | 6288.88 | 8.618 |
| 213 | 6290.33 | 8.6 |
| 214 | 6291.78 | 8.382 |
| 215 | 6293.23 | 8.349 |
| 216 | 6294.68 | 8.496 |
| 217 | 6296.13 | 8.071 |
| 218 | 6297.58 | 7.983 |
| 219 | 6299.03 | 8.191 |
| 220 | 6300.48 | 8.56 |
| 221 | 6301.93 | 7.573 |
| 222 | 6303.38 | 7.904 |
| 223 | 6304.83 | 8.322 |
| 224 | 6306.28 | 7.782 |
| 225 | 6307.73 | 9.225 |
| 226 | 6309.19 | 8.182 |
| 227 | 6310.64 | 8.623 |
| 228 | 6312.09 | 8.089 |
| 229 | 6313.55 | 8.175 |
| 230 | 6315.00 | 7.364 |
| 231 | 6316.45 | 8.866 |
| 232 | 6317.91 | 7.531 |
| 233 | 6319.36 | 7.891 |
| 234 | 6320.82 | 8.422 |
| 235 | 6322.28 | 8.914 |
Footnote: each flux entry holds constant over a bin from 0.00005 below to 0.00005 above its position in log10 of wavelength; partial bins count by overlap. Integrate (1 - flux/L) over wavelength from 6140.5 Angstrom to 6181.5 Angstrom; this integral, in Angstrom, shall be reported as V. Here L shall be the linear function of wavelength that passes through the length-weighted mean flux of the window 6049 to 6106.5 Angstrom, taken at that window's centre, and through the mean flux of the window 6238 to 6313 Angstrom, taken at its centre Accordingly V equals 2.1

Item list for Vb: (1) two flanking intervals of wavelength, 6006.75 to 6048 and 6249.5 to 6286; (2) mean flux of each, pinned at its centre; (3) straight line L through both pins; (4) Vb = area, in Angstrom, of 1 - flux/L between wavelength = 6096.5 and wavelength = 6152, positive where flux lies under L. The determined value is 1.2 Angstrom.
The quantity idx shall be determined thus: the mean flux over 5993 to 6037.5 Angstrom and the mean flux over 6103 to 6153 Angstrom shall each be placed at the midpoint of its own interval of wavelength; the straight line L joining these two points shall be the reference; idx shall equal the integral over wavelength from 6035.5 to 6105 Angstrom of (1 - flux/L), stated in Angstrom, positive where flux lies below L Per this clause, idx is -1.8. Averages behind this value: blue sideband 8.72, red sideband 8.39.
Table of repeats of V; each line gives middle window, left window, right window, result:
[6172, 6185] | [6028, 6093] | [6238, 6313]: -0.4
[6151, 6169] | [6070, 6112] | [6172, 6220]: 2.1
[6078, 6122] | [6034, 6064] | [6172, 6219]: 2.0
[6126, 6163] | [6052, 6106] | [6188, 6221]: 1.6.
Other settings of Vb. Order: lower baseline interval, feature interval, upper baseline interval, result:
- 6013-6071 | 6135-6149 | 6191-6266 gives 0.4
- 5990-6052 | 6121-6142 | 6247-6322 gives 0.9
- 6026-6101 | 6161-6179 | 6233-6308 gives 1.9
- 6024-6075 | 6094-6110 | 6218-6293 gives 0.5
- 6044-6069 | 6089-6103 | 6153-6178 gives 0.4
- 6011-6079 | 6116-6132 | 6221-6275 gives 0.8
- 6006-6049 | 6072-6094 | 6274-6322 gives -0.2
